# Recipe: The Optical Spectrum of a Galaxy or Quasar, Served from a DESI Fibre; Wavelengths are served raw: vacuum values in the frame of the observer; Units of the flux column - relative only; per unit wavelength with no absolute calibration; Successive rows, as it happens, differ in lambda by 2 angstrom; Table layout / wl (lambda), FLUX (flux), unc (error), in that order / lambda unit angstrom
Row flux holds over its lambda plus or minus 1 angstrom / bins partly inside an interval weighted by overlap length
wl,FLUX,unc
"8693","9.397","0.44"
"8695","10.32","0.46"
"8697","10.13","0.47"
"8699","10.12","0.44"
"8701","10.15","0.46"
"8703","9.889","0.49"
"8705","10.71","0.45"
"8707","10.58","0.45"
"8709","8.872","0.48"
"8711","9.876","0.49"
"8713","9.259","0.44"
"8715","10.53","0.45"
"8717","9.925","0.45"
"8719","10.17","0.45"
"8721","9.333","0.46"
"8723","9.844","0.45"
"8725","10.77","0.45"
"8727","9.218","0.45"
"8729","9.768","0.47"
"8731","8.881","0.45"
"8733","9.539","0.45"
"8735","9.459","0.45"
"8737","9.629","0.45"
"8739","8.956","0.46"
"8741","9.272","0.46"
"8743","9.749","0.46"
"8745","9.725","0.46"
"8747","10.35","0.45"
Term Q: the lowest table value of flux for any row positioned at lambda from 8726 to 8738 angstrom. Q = 8.881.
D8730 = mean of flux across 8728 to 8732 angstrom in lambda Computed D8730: 9.32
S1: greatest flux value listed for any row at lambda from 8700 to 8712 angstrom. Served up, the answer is 10.71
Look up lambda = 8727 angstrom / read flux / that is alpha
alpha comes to 9.218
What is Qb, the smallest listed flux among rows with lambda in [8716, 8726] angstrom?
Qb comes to 9.333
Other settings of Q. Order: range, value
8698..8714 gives 8.872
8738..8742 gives 8.956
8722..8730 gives 9.218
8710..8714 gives 9.259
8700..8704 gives 9.889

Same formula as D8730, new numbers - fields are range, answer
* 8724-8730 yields 9.92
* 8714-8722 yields 9.99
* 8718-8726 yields 10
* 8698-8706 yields 10.2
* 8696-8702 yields 10.1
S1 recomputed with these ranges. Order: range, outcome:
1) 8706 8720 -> 10.58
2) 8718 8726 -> 10.77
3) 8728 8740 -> 9.768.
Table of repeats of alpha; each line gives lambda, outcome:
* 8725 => 10.77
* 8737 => 9.629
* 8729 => 9.768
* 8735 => 9.459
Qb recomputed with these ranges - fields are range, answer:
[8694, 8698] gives 10.13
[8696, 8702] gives 10.12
